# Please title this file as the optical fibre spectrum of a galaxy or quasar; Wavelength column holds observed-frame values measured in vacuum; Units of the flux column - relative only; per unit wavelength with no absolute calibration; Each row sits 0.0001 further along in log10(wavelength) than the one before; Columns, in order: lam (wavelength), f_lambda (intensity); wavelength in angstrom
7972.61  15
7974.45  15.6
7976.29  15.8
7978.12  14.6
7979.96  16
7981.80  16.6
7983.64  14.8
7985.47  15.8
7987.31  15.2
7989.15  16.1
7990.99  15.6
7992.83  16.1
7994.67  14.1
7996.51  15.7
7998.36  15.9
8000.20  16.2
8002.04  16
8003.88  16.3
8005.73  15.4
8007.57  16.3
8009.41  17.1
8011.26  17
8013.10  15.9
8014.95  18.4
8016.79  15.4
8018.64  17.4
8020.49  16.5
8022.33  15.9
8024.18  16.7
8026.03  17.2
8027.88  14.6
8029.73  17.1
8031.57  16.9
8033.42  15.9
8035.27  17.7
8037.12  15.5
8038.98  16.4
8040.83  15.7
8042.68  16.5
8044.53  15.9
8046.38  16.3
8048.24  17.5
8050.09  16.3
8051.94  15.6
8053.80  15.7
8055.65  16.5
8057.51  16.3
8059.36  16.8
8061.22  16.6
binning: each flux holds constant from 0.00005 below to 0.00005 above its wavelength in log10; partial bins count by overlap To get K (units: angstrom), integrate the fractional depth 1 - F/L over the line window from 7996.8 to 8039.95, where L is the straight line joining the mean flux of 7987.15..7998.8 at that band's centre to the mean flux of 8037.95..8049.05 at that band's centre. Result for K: -1.3 angstrom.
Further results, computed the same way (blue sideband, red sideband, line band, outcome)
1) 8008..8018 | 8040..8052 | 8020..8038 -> 0.16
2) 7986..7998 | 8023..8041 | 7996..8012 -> -0.46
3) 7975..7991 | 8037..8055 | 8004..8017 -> -0.57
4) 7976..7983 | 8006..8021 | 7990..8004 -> 0.44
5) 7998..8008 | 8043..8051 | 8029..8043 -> -0.06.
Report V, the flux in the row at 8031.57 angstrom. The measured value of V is 16.9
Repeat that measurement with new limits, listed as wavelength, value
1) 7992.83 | 16.1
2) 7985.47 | 15.8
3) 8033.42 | 15.9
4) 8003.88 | 16.3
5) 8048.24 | 17.5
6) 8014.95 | 18.4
